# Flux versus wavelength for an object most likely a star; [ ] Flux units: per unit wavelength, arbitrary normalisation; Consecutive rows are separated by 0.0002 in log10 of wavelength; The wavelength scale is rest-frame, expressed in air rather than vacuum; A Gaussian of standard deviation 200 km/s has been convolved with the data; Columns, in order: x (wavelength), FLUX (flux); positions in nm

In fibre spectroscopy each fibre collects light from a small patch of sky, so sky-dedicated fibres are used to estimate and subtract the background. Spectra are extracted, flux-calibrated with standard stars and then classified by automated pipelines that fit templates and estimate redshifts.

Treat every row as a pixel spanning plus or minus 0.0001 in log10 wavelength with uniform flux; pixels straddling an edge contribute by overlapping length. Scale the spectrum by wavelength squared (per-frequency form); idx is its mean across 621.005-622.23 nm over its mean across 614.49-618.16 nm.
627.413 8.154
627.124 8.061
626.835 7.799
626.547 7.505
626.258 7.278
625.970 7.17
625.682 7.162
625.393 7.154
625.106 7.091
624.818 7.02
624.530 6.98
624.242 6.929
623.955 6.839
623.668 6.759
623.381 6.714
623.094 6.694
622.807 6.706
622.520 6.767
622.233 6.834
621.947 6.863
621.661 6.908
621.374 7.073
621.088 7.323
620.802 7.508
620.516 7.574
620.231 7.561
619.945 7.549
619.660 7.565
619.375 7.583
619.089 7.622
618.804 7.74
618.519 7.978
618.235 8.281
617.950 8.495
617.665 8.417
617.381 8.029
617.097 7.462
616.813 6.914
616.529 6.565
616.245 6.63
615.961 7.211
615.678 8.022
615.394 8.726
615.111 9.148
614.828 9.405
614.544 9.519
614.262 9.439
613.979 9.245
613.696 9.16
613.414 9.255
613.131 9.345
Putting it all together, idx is 0.9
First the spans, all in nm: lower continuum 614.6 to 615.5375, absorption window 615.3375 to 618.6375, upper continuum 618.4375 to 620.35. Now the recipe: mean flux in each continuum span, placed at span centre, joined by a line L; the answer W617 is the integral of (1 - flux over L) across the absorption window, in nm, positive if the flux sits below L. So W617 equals 0.29 nm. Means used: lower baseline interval 9.12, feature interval 7.7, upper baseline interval 7.65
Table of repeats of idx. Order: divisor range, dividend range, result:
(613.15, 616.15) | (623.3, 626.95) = 0.83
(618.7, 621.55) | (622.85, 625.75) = 0.94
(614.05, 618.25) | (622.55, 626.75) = 0.88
